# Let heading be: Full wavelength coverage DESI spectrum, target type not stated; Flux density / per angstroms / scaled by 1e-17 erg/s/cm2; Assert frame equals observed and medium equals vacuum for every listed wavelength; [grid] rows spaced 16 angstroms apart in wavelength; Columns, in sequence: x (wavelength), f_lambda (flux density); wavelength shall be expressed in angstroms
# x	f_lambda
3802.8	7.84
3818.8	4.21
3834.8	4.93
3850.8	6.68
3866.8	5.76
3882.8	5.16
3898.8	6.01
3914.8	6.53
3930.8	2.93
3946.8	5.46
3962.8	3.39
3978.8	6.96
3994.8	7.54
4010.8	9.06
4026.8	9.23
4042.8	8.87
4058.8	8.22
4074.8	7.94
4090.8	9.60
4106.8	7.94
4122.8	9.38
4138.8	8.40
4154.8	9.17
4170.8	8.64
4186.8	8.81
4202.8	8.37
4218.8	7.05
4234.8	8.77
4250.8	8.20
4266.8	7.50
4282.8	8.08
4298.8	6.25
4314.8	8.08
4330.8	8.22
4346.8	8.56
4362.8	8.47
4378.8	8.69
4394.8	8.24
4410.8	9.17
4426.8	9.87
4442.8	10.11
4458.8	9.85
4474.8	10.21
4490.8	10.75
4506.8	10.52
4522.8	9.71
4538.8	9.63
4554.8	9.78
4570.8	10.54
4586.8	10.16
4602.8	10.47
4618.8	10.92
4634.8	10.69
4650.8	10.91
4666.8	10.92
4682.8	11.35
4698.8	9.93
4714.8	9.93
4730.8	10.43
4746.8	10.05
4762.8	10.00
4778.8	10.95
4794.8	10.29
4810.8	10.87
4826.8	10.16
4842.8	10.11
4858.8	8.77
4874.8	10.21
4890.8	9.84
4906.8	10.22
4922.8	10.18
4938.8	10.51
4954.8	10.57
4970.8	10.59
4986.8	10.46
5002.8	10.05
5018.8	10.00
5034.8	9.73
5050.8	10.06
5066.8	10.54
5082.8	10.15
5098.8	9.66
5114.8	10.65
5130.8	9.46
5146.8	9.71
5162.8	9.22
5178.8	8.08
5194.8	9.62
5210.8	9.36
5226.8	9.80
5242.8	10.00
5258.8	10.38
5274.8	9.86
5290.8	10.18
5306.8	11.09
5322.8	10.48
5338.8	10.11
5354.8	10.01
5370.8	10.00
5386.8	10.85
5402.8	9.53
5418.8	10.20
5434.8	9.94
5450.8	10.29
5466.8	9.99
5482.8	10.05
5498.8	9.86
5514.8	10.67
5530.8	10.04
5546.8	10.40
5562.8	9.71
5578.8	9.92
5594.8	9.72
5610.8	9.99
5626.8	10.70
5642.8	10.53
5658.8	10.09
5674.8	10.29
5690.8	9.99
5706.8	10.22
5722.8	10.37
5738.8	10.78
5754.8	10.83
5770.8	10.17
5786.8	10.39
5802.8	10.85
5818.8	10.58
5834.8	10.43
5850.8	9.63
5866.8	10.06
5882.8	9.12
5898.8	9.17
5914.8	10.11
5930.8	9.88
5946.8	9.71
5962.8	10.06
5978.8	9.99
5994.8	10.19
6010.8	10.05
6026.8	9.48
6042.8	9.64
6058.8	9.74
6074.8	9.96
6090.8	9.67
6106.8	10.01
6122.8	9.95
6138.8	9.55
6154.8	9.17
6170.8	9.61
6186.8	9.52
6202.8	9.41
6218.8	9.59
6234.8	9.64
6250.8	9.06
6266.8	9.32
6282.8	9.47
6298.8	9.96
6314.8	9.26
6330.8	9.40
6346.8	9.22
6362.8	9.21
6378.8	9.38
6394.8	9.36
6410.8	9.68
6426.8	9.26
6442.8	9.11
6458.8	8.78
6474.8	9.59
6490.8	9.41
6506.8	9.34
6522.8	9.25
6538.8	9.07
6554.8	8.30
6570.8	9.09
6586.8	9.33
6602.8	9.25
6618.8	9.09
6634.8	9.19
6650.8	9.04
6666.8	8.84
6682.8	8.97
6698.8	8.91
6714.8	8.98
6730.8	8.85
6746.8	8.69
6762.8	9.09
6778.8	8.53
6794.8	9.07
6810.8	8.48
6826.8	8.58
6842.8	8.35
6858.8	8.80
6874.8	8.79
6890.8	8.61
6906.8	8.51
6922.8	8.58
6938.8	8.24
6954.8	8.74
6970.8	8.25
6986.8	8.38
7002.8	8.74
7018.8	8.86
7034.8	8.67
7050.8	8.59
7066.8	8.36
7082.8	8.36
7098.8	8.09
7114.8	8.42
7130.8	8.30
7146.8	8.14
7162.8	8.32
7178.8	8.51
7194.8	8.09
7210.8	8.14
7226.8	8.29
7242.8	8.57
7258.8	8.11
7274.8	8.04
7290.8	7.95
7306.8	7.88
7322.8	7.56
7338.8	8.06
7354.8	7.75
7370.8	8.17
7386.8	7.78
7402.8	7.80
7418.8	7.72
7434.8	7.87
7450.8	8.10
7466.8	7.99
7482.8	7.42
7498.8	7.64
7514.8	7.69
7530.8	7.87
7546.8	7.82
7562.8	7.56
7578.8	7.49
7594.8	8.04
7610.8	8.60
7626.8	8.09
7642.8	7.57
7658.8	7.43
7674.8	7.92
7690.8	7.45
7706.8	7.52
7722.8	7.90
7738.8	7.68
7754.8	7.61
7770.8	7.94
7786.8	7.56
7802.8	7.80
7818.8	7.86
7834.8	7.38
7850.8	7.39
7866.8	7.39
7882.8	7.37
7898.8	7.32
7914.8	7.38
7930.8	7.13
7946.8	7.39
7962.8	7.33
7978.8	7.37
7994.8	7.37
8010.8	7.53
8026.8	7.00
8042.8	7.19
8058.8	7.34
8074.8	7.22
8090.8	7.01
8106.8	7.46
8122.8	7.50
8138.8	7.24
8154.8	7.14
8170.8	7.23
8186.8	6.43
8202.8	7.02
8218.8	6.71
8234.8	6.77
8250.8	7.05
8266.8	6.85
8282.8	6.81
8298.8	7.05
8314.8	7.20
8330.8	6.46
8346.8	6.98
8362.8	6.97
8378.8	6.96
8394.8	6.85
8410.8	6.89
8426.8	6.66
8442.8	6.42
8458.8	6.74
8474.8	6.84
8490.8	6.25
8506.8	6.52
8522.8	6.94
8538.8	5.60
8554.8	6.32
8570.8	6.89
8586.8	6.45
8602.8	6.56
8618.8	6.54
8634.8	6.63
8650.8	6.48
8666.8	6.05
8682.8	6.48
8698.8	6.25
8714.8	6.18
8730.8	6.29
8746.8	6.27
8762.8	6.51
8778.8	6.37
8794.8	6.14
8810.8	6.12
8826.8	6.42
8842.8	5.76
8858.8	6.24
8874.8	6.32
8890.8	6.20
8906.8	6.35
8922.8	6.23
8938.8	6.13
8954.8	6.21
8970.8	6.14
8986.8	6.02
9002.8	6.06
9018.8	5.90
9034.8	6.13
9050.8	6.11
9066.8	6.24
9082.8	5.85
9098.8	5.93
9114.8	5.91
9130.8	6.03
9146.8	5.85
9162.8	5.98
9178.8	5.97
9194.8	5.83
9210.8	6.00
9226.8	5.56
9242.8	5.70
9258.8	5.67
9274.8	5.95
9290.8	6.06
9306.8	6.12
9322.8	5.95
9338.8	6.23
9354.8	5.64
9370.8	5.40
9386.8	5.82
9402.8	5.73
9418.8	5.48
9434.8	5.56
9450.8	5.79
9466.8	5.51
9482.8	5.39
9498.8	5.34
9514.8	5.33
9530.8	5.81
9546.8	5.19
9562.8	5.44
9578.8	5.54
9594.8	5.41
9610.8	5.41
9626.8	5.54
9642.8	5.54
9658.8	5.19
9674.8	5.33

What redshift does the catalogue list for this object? 0.00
